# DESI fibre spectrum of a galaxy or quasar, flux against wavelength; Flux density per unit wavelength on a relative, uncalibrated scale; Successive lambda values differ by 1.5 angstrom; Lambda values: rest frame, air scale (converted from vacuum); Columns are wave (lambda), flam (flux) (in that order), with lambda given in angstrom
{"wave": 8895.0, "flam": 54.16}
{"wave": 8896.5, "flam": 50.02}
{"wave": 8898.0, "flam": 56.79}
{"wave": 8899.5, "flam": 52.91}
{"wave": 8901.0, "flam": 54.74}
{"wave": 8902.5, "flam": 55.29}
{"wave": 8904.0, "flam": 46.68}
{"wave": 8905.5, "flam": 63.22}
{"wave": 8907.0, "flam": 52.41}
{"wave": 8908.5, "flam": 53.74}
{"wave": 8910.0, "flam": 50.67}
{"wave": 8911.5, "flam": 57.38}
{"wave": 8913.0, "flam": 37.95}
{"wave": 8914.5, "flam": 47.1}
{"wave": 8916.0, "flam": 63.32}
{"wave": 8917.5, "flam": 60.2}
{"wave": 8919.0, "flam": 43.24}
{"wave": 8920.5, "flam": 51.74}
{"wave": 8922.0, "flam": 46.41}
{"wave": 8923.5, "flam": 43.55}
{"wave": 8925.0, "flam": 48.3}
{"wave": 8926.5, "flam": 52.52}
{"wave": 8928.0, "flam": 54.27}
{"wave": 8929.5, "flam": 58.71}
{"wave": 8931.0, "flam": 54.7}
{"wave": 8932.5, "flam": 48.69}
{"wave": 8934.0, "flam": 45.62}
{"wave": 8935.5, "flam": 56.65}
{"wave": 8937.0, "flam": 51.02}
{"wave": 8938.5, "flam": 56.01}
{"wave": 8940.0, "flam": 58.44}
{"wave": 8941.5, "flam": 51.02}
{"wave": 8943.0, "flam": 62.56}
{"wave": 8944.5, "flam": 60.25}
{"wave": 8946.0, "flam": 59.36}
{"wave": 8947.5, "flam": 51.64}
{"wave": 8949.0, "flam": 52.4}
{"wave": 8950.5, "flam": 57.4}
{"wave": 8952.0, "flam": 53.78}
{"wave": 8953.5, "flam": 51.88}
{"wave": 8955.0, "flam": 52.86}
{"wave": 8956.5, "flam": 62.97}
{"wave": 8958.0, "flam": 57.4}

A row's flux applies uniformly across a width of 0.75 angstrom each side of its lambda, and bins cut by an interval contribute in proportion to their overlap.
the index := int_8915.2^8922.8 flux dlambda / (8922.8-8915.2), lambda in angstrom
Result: 52.9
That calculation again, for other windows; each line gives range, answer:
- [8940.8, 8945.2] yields 58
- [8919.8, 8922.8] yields 48.9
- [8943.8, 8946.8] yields 59.7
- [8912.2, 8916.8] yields 49.7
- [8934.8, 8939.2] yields 54.5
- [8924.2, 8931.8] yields 53.6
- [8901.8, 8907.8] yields 54.4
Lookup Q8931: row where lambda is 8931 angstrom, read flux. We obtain 54.7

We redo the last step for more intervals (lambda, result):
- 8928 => 54.27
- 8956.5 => 62.97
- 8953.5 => 51.88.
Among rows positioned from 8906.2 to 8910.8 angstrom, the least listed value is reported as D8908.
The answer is 50.67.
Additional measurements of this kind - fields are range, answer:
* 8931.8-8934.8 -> 45.62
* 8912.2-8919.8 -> 37.95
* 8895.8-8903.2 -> 50.02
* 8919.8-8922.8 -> 46.41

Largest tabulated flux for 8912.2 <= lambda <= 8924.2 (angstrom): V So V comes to 63.32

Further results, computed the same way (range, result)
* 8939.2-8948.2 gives 62.56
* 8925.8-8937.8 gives 58.71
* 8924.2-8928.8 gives 54.27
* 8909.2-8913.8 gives 57.38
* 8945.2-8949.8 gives 59.36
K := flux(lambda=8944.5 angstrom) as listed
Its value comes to 60.25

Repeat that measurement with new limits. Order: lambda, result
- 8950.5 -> 57.4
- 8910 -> 50.67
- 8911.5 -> 57.38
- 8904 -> 46.68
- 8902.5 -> 55.29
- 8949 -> 52.4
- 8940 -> 58.44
